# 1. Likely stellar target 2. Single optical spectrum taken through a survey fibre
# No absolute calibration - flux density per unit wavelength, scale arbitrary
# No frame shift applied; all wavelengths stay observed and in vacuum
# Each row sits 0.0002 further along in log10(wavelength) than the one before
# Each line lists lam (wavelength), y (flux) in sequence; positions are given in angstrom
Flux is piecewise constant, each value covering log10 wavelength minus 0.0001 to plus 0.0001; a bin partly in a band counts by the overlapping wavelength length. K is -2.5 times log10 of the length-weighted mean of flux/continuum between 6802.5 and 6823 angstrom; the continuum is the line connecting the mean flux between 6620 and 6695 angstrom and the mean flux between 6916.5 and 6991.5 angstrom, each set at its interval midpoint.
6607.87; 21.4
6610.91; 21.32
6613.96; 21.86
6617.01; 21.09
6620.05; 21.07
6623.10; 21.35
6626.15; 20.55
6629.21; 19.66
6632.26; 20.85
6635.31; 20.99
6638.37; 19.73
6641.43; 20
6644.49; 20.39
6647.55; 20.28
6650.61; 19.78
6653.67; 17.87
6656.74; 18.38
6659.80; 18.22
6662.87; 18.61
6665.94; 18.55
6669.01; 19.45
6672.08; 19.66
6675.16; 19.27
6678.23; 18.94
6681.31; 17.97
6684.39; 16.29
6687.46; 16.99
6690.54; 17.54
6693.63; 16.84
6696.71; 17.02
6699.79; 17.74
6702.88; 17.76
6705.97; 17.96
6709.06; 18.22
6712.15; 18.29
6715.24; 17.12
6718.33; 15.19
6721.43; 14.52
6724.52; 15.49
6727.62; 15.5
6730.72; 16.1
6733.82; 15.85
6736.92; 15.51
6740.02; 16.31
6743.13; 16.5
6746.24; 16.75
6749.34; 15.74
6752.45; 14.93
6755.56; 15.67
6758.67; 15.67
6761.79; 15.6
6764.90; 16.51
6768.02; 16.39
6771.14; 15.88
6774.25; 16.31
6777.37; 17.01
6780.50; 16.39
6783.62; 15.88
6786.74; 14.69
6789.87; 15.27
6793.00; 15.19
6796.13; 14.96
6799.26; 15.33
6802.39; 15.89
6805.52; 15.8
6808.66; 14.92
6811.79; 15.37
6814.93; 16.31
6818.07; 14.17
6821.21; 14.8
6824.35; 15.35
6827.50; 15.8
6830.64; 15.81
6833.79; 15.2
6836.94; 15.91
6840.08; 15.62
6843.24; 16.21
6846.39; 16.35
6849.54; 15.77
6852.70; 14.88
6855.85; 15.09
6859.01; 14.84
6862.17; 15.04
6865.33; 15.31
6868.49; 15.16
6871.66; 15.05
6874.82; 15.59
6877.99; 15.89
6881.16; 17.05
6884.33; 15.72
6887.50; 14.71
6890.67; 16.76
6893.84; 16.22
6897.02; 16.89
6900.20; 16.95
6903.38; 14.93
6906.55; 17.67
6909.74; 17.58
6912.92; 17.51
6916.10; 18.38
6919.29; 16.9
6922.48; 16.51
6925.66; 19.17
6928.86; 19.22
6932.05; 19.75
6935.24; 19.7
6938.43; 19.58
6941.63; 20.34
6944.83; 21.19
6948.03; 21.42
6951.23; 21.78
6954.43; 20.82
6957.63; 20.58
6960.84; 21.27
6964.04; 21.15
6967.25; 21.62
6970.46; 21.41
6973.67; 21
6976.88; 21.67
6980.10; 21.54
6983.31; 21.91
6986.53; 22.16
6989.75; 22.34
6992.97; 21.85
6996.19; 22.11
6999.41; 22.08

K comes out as 0.29 mag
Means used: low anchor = 19.1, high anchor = 20.5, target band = 15.3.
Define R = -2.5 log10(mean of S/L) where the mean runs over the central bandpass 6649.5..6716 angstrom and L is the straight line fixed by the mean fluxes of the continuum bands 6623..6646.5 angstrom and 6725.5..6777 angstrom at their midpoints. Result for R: 0.026 mag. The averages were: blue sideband 20.4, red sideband 16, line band 18.1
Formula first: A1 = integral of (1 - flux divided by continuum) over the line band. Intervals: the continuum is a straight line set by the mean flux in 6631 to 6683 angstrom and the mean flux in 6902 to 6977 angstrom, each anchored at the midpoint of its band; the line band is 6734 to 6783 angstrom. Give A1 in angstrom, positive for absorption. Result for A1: 8.5 angstrom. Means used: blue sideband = 19.3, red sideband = 19.6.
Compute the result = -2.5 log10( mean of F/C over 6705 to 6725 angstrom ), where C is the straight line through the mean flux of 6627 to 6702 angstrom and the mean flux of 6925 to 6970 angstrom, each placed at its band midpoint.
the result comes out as 0.146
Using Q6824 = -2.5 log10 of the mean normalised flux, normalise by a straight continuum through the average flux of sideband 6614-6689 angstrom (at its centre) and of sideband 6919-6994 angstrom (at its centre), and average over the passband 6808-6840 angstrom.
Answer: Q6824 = 0.29 mag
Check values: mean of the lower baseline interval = 19.5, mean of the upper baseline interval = 20.7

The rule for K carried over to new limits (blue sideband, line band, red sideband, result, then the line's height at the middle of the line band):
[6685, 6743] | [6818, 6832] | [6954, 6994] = 0.220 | 18.7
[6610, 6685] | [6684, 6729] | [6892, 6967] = 0.162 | 19.6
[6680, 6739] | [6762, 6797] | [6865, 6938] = 0.063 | 16.8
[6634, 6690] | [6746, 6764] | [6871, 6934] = 0.160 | 18.2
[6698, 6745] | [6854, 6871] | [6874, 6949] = 0.157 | 17.4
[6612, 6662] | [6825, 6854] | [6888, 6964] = 0.215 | 19.2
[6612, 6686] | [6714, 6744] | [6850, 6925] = 0.170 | 18.5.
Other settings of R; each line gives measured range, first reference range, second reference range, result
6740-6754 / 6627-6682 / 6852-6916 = 0.13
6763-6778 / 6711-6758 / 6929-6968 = 0.02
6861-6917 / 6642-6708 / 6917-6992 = 0.23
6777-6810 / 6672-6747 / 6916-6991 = 0.17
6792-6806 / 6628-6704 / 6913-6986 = 0.25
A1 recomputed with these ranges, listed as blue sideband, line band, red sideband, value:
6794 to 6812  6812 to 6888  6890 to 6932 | 3.5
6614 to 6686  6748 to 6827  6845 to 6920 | 8.6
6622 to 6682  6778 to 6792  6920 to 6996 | 3.1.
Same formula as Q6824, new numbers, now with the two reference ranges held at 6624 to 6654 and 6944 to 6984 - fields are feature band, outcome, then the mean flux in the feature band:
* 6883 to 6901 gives 0.29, 16.2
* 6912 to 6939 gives 0.15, 18.5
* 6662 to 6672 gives 0.07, 19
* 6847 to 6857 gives 0.33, 15.4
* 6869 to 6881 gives 0.32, 15.7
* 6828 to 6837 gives 0.31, 15.6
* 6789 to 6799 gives 0.34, 15.2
